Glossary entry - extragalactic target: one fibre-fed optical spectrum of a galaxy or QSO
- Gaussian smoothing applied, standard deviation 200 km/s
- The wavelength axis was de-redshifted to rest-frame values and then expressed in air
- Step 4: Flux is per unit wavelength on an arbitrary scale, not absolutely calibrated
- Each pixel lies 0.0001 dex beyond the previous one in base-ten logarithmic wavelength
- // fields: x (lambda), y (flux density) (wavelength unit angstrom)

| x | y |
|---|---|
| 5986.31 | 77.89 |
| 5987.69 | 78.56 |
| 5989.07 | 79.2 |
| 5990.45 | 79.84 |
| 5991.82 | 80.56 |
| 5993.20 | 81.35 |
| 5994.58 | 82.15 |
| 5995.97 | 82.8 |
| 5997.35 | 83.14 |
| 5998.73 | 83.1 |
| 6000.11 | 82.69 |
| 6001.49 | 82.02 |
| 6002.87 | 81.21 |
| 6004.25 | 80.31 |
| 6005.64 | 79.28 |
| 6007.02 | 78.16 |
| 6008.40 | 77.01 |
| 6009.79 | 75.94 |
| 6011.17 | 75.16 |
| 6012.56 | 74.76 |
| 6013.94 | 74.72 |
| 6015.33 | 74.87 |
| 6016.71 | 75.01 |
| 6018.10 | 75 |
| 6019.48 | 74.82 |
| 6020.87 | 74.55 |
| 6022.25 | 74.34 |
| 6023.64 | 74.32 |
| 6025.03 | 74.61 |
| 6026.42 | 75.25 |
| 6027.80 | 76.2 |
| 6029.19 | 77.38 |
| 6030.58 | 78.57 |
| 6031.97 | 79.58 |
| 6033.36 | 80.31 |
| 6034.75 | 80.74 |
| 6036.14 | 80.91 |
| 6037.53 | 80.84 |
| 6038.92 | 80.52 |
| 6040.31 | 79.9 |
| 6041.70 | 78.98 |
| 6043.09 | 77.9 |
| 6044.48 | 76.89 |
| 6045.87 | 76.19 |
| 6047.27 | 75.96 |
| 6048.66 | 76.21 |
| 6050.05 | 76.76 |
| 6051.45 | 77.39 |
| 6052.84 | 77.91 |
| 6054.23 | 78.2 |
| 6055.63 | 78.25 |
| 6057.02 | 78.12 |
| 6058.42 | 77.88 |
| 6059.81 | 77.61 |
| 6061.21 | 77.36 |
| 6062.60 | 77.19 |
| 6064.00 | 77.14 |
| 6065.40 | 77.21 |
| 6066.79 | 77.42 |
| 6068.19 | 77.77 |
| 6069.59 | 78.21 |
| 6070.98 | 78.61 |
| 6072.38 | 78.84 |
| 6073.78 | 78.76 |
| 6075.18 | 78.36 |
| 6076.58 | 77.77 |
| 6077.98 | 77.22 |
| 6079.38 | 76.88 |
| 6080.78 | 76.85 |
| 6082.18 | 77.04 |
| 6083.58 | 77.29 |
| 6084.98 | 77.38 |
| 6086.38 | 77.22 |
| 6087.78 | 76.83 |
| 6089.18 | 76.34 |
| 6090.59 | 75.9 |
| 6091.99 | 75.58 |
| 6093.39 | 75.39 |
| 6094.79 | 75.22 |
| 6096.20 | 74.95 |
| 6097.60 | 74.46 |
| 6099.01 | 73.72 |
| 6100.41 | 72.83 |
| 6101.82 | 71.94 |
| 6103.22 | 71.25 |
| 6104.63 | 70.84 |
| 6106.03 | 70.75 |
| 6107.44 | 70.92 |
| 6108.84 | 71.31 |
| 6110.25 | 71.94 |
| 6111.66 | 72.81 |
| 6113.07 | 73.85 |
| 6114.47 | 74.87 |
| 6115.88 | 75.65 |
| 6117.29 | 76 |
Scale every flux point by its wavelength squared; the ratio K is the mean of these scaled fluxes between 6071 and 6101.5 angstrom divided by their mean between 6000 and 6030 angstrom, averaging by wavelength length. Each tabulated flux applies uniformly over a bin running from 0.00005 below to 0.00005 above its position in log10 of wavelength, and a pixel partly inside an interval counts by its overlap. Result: 1.0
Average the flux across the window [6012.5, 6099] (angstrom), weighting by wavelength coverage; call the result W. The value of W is 77.1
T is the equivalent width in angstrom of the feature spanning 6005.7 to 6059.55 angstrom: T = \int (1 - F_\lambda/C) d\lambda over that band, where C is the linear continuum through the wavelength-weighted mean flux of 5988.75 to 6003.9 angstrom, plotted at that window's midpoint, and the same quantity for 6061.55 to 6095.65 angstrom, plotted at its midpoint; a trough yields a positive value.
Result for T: 1.7 angstrom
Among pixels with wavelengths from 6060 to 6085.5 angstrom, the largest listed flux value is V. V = 78.84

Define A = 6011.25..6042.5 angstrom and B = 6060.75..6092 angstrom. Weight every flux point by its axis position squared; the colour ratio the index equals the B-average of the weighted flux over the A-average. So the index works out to 1.02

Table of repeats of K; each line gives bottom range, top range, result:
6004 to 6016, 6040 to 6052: 1.02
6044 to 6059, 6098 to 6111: 0.95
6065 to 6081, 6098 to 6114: 0.94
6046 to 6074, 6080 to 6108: 0.97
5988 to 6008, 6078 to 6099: 0.97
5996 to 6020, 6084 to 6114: 0.97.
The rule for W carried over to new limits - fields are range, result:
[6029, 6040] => 79.9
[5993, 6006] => 81.8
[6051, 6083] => 77.7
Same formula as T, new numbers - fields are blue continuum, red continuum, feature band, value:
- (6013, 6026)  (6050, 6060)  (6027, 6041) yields -0.6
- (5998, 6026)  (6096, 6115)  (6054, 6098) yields -1.9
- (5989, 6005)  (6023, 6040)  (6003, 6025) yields 1.1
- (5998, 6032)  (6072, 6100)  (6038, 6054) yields -0.2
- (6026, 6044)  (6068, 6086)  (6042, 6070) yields 0.4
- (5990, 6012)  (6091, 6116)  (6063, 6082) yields -0.6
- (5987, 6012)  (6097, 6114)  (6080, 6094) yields -0.6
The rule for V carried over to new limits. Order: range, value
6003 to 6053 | 80.91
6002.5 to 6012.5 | 81.21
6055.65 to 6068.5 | 78.12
